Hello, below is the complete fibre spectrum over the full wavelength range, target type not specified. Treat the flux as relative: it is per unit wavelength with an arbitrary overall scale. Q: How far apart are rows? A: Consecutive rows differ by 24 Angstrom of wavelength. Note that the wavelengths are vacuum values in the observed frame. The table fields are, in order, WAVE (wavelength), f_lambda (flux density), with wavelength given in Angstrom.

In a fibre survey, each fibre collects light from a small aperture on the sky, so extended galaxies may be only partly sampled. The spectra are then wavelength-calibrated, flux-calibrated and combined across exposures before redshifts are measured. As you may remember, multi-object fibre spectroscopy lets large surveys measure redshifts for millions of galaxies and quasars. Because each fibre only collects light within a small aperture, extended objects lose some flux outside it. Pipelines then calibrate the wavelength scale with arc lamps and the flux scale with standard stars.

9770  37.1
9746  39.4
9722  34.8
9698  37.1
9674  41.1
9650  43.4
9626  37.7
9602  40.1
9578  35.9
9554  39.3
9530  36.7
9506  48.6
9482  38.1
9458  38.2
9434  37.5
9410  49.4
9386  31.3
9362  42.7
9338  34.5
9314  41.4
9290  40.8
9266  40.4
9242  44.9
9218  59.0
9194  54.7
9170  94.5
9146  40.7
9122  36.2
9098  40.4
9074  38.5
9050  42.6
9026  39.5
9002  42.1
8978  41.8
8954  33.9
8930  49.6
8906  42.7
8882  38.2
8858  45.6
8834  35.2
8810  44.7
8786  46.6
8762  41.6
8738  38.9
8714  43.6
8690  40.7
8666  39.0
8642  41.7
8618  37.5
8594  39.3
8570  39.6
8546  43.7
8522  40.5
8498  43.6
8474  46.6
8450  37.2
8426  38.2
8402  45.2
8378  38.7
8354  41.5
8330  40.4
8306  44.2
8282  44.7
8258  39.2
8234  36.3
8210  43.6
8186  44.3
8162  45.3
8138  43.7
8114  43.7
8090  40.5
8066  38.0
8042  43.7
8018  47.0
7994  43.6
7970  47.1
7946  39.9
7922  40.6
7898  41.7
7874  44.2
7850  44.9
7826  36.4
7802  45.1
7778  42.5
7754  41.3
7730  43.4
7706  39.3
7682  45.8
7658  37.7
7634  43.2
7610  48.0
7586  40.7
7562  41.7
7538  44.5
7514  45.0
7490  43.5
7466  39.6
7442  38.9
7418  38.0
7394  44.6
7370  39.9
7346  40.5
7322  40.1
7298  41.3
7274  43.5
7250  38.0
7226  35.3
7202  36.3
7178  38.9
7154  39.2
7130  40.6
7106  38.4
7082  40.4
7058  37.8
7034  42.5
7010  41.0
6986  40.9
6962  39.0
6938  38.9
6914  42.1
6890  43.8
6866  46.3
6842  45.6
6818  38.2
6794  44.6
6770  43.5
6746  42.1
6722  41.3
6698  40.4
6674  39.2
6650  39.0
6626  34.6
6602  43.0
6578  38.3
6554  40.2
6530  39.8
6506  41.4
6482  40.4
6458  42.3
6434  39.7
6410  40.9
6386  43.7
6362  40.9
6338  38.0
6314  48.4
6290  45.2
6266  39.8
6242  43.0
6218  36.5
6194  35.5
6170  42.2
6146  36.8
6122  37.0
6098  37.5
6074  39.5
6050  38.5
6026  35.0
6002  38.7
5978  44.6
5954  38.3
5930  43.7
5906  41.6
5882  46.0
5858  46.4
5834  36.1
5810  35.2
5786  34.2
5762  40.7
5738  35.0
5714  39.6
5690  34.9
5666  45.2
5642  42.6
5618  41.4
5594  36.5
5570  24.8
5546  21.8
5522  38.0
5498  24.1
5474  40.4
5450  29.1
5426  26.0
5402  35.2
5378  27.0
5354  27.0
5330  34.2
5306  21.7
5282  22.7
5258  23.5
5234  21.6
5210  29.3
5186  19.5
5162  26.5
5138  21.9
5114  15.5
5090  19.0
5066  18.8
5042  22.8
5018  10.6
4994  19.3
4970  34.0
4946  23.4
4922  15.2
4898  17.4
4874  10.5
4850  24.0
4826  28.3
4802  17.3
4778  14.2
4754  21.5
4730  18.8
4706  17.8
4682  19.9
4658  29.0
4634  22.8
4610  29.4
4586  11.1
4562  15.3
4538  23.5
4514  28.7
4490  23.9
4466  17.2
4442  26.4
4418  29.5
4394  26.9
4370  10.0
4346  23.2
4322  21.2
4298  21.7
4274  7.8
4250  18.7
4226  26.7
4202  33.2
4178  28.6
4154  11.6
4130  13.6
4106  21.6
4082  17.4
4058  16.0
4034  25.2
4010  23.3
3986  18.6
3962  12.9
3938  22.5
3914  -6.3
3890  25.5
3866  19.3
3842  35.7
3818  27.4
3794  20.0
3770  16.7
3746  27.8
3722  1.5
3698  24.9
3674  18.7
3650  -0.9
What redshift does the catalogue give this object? 0.398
